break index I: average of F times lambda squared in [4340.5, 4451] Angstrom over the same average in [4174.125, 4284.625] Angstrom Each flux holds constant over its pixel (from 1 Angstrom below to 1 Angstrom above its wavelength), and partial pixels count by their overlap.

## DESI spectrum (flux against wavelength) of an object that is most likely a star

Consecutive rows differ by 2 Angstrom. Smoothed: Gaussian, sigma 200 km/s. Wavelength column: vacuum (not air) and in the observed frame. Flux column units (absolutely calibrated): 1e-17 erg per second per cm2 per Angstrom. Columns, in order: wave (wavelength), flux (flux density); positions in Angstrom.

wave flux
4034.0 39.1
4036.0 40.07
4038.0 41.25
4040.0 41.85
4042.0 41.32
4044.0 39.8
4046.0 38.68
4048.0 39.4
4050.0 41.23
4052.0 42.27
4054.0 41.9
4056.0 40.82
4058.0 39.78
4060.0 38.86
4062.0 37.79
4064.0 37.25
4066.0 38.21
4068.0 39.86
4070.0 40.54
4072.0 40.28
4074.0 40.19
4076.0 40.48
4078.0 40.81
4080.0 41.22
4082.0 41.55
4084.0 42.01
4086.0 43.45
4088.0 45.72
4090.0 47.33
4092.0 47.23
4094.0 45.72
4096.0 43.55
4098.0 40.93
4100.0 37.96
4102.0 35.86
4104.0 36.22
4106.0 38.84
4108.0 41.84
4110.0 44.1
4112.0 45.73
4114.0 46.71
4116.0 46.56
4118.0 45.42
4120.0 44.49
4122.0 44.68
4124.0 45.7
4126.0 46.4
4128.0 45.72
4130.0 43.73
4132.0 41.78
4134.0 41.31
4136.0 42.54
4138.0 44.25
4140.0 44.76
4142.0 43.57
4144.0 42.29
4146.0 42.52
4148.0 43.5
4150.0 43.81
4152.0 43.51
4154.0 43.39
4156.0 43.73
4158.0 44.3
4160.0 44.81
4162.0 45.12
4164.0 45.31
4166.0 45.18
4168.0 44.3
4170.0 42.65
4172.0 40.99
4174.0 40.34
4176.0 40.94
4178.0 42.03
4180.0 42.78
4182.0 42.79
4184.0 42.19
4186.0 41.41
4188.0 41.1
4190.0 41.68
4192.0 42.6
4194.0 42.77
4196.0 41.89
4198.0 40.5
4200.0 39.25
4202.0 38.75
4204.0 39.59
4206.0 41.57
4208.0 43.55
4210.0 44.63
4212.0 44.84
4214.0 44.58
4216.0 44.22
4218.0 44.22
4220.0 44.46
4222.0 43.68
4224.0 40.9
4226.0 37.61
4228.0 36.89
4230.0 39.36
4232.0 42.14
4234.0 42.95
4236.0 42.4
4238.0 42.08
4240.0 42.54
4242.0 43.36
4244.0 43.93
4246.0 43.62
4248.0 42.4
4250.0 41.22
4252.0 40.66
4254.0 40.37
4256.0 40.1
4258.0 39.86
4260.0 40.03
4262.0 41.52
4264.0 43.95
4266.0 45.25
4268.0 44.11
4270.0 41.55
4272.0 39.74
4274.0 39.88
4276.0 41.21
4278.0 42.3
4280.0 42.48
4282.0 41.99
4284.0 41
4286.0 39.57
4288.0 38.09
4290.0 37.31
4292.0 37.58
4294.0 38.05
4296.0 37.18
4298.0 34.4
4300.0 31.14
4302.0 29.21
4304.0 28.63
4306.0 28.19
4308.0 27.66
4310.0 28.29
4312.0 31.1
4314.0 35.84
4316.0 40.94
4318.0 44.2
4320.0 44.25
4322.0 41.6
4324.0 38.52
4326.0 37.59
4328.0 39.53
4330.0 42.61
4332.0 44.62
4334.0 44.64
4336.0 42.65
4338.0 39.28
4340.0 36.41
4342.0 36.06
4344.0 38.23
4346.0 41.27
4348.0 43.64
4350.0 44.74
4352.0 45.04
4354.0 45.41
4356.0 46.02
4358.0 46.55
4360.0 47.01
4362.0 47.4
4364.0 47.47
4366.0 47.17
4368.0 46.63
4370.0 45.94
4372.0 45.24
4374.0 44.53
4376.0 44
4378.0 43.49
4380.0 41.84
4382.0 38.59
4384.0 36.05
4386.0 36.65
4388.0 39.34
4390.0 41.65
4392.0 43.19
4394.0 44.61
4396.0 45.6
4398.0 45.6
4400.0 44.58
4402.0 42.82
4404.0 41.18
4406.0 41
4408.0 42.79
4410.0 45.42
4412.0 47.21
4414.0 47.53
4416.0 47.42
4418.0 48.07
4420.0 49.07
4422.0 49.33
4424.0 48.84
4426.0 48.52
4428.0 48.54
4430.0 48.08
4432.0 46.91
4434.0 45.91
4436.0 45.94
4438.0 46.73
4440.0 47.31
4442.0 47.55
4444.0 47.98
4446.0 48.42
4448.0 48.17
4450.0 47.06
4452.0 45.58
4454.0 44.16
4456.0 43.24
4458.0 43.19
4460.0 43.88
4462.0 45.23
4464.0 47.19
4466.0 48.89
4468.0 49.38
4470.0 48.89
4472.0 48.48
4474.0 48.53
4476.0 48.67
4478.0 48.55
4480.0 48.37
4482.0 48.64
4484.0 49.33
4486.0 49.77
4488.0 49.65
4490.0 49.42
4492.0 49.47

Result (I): 1.16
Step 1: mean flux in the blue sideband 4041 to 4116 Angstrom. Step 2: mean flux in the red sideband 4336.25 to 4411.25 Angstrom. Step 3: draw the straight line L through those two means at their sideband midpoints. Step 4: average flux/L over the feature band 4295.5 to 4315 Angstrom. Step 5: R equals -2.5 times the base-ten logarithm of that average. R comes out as 0.35 mag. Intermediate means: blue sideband 41.3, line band 31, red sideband 43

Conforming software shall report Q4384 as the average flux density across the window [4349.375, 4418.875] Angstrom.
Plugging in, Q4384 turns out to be 44.2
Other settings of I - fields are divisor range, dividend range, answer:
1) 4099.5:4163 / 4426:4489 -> 1.27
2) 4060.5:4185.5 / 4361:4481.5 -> 1.23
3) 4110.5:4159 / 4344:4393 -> 1.10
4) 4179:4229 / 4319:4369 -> 1.09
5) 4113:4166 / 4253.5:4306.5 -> 0.94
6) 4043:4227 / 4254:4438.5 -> 1.09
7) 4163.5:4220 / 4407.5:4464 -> 1.24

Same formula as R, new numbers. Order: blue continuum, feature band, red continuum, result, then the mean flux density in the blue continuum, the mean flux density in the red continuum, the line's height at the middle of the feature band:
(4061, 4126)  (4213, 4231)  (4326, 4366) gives 0.022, 42.2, 43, 42.6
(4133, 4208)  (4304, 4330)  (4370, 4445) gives 0.205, 42.6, 44.9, 44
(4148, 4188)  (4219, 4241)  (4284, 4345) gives -0.021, 43.1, 37.2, 40.6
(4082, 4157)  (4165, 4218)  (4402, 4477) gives 0.048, 43.4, 46.7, 44.1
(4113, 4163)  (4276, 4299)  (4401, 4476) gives 0.160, 44.2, 46.6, 45.4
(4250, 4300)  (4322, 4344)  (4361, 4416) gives 0.047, 40.2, 43.7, 42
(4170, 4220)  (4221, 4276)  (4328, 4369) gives 0.027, 42.1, 43.5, 42.6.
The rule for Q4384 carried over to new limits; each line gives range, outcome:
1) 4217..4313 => 39.3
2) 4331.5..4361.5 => 42.8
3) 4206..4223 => 44.1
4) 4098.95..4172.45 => 43.4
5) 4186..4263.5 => 41.8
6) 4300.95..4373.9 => 40.6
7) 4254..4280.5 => 41.6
